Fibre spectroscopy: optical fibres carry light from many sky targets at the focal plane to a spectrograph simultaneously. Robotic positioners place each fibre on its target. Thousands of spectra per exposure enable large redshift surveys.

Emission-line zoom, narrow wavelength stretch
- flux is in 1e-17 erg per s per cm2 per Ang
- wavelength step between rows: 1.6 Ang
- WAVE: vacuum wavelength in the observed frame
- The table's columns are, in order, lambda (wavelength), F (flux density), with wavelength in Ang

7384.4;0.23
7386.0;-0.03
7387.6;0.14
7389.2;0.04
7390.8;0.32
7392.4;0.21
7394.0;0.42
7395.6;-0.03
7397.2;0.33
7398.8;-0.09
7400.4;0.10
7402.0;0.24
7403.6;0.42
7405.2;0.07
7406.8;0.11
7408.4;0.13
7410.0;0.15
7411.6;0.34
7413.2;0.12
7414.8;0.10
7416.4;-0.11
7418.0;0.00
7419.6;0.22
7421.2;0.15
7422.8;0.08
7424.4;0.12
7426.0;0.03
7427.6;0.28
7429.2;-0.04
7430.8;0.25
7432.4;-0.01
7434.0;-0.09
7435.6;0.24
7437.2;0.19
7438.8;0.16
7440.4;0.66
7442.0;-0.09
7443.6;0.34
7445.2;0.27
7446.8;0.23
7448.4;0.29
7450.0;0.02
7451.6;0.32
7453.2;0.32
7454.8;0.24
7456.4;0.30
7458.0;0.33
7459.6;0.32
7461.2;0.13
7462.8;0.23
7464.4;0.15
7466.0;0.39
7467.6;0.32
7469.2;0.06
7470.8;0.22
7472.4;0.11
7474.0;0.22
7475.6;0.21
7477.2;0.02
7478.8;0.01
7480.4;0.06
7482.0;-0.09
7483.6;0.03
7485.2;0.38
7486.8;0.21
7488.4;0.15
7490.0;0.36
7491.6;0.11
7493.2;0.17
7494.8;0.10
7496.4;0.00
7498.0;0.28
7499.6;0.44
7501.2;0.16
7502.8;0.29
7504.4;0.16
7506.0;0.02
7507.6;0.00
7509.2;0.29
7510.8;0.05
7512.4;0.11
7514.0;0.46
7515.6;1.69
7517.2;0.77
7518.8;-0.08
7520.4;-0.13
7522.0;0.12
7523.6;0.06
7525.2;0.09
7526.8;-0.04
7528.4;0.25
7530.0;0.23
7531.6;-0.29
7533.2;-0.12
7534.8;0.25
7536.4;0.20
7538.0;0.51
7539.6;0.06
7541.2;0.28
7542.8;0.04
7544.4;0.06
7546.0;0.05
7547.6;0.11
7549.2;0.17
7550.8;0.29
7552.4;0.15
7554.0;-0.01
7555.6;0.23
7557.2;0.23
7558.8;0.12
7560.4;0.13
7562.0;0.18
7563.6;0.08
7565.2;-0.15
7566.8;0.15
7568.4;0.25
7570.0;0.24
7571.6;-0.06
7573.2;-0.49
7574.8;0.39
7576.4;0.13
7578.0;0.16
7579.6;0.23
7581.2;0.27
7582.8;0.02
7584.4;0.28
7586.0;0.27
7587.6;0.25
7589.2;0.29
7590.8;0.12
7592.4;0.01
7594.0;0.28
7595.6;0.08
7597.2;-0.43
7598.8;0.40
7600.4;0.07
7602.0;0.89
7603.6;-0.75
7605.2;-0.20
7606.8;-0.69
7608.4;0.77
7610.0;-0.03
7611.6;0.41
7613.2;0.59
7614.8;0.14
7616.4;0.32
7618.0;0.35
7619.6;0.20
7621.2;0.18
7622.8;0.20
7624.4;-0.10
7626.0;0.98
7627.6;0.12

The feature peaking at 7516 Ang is Halpha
